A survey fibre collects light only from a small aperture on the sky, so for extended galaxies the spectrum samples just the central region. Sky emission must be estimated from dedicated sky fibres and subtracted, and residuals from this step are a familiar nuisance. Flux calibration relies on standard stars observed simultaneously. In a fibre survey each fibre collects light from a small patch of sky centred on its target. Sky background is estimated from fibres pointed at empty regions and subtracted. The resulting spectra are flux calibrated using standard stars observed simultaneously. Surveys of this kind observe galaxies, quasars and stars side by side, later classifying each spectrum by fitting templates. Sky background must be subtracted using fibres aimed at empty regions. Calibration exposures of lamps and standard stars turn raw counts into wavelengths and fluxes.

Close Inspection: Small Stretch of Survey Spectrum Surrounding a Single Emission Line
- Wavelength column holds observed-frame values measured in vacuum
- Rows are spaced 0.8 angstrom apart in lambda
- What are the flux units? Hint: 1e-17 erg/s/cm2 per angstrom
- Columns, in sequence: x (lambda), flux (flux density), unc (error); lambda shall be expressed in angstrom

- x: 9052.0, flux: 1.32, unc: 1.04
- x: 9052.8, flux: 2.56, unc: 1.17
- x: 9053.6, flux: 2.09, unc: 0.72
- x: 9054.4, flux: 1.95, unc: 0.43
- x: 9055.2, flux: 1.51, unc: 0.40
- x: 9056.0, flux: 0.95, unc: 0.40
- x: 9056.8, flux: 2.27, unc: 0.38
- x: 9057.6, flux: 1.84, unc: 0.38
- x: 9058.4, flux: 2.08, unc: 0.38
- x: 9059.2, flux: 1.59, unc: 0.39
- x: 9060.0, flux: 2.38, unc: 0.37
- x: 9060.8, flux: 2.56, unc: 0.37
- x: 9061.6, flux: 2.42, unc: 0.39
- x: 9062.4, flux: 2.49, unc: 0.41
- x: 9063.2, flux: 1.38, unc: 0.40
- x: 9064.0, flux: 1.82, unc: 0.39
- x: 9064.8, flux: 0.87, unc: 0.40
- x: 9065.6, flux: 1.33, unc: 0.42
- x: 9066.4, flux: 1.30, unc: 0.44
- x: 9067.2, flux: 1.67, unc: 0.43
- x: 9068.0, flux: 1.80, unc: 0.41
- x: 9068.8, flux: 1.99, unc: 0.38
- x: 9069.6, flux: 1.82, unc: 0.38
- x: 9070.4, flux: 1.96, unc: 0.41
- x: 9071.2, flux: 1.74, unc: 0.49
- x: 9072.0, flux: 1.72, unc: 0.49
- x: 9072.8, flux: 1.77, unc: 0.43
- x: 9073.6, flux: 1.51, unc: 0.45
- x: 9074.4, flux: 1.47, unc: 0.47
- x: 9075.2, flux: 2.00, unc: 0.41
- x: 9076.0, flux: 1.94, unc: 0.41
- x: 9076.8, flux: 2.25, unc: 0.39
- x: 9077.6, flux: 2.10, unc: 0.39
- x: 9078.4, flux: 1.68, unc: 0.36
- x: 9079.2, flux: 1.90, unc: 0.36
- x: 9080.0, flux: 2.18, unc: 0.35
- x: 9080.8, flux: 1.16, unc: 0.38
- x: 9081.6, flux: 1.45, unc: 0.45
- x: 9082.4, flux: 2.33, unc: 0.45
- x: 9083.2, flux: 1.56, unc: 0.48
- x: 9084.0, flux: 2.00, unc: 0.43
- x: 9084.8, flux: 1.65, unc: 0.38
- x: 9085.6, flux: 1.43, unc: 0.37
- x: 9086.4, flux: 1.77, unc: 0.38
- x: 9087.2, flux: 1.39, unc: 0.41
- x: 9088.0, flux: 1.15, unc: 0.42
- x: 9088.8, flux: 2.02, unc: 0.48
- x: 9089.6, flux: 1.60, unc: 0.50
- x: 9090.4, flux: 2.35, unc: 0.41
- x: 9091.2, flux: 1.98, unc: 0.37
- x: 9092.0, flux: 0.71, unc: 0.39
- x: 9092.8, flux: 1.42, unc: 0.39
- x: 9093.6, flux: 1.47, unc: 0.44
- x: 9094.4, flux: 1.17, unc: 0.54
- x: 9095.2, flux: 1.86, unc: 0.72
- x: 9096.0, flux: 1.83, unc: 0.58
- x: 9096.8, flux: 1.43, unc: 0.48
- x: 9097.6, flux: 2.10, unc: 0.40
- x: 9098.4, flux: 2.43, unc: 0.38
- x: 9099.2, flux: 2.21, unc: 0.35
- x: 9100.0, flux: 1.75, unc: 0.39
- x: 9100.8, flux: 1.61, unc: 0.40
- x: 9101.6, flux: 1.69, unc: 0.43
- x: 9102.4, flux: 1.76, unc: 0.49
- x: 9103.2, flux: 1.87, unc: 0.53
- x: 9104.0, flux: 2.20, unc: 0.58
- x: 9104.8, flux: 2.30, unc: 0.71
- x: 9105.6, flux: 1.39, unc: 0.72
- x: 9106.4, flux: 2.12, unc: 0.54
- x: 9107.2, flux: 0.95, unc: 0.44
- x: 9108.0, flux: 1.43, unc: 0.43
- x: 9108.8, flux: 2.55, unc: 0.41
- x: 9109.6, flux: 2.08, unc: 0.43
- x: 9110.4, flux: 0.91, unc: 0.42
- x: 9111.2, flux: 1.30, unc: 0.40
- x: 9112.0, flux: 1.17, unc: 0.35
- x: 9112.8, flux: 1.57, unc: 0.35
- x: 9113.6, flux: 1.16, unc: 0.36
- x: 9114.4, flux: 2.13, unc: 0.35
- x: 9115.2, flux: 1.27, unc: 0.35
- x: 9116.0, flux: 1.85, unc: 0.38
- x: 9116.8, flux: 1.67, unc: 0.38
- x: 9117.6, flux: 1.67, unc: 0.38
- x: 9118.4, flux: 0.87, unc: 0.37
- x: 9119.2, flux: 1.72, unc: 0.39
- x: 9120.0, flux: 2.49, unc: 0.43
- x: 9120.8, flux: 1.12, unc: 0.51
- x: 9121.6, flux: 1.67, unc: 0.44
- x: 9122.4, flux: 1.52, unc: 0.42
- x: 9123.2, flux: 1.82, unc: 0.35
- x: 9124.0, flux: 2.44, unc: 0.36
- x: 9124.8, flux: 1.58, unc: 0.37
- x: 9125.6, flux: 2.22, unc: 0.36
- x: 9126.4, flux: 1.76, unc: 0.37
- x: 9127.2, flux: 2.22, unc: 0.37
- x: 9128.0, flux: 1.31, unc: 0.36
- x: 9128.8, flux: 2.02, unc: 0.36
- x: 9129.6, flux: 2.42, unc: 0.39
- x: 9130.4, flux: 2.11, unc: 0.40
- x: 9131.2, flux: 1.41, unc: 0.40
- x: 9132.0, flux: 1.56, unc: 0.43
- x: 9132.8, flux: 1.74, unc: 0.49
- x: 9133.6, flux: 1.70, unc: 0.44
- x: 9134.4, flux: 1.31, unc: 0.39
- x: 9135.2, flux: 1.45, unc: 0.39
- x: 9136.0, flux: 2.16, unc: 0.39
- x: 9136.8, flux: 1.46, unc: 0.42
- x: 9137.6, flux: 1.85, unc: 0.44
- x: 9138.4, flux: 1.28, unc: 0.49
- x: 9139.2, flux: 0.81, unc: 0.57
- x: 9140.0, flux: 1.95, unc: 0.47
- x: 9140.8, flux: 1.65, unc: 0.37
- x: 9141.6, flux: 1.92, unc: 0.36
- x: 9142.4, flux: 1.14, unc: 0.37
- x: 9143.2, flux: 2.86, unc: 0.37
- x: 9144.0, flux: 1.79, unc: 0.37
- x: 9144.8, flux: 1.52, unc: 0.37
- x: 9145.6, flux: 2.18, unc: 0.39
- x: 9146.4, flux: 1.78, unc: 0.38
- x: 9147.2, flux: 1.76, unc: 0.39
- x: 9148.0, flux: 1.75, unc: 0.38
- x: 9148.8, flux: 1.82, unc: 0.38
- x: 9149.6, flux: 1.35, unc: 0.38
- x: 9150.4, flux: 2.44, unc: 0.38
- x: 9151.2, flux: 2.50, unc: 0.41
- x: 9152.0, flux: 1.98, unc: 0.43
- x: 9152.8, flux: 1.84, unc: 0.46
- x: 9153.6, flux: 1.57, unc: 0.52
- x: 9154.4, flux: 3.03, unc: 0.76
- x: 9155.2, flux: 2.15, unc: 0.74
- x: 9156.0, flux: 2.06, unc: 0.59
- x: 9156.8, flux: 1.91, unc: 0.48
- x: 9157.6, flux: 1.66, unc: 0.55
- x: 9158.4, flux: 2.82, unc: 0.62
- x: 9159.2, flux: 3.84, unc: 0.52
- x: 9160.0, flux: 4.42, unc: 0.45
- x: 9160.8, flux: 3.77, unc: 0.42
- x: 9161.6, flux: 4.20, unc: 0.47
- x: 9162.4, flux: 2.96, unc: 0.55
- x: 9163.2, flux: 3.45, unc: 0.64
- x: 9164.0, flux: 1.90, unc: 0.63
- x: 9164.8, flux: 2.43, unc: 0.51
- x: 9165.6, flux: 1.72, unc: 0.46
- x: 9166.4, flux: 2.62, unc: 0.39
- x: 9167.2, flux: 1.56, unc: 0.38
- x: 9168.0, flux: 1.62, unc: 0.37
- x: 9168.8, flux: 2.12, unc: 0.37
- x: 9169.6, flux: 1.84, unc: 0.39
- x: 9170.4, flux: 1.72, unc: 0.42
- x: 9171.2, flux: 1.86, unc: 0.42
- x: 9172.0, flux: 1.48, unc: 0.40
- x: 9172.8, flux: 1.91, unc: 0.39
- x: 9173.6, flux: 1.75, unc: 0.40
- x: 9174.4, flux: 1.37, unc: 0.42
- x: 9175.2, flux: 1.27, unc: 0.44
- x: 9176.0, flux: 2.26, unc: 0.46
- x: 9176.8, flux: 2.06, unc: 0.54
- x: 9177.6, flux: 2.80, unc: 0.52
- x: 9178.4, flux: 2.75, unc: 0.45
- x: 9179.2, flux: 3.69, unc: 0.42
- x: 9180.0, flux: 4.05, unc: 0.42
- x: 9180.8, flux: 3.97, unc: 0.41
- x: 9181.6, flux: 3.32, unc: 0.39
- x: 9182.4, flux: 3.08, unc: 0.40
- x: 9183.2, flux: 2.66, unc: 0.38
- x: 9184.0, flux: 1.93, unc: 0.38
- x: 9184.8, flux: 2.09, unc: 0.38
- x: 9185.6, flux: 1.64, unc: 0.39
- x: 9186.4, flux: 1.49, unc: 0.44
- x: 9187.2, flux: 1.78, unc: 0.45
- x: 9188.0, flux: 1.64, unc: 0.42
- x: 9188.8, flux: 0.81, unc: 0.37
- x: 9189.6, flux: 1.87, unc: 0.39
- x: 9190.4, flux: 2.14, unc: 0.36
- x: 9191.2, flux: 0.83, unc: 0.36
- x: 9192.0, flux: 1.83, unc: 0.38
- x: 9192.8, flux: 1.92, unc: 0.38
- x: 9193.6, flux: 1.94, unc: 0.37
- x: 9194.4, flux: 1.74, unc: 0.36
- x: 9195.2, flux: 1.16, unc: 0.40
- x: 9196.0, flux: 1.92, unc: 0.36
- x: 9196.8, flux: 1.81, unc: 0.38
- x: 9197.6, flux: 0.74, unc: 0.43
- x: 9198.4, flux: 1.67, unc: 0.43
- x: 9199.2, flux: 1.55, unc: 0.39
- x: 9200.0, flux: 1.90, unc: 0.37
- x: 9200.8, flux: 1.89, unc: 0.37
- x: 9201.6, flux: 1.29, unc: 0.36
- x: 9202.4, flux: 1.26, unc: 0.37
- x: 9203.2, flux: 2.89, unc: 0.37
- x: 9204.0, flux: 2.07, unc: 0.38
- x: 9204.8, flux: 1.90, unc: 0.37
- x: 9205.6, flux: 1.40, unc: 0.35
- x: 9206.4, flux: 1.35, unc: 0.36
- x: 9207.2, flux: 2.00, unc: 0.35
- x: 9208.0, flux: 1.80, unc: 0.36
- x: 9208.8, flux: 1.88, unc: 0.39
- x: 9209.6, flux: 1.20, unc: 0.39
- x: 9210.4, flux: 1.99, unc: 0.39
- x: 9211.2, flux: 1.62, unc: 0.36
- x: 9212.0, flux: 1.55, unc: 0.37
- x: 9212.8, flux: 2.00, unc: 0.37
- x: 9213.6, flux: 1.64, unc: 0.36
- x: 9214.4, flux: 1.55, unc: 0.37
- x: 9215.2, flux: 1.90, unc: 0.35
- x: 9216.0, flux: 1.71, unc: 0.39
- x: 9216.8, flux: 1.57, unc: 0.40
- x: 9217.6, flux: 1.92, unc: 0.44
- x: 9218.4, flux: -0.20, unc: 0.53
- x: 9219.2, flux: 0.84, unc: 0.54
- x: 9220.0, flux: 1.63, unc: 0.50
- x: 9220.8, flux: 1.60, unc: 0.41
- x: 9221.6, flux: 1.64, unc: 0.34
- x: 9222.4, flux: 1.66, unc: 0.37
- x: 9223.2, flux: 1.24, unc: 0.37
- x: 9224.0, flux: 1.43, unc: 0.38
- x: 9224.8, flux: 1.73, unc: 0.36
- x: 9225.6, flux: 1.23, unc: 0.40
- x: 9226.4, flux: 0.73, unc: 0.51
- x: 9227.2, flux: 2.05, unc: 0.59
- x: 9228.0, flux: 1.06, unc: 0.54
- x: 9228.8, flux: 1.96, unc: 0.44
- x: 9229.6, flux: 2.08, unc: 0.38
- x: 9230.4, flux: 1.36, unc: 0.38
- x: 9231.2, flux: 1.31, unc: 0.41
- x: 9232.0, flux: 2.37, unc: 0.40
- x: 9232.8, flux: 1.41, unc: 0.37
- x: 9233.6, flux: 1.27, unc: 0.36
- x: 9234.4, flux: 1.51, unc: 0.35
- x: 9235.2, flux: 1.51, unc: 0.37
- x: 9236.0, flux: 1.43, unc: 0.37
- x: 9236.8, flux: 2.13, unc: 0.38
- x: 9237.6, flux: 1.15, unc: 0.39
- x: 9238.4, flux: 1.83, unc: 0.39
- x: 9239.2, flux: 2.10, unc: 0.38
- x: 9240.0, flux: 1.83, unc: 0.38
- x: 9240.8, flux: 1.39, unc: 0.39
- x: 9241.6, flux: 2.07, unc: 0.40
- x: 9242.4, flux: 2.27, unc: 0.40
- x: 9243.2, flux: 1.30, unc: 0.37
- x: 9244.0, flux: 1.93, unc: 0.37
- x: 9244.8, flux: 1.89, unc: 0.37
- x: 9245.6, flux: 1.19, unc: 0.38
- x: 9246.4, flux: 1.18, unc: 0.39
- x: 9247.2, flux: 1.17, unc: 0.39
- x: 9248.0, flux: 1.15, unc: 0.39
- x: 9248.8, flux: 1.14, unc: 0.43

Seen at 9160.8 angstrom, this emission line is [S II] 6716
